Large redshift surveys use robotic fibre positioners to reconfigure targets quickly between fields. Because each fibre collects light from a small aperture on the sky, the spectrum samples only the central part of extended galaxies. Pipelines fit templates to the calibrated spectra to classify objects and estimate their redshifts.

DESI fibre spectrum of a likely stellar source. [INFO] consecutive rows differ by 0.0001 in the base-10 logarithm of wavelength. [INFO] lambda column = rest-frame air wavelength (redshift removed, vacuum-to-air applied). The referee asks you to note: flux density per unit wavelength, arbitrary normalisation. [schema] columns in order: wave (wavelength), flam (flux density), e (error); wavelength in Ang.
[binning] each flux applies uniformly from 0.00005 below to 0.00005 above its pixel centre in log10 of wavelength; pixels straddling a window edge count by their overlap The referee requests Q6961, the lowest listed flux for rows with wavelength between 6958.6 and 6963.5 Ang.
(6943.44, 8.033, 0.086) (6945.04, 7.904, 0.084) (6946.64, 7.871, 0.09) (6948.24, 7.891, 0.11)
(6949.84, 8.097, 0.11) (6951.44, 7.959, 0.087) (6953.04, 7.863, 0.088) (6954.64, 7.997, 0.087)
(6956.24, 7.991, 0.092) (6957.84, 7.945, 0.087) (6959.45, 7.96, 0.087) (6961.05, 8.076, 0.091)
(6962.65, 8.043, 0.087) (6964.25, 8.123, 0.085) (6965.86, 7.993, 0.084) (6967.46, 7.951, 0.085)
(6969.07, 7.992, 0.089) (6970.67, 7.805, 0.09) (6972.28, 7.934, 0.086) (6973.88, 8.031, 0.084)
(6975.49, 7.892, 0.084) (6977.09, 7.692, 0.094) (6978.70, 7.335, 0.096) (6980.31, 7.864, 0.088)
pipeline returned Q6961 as 7.96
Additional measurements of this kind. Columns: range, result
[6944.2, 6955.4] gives 7.863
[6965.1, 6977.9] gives 7.692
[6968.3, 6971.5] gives 7.805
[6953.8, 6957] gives 7.991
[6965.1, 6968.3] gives 7.951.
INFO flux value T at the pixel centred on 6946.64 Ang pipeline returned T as 7.871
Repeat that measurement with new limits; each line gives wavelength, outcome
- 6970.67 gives 7.805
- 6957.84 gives 7.945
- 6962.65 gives 8.043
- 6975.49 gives 7.892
